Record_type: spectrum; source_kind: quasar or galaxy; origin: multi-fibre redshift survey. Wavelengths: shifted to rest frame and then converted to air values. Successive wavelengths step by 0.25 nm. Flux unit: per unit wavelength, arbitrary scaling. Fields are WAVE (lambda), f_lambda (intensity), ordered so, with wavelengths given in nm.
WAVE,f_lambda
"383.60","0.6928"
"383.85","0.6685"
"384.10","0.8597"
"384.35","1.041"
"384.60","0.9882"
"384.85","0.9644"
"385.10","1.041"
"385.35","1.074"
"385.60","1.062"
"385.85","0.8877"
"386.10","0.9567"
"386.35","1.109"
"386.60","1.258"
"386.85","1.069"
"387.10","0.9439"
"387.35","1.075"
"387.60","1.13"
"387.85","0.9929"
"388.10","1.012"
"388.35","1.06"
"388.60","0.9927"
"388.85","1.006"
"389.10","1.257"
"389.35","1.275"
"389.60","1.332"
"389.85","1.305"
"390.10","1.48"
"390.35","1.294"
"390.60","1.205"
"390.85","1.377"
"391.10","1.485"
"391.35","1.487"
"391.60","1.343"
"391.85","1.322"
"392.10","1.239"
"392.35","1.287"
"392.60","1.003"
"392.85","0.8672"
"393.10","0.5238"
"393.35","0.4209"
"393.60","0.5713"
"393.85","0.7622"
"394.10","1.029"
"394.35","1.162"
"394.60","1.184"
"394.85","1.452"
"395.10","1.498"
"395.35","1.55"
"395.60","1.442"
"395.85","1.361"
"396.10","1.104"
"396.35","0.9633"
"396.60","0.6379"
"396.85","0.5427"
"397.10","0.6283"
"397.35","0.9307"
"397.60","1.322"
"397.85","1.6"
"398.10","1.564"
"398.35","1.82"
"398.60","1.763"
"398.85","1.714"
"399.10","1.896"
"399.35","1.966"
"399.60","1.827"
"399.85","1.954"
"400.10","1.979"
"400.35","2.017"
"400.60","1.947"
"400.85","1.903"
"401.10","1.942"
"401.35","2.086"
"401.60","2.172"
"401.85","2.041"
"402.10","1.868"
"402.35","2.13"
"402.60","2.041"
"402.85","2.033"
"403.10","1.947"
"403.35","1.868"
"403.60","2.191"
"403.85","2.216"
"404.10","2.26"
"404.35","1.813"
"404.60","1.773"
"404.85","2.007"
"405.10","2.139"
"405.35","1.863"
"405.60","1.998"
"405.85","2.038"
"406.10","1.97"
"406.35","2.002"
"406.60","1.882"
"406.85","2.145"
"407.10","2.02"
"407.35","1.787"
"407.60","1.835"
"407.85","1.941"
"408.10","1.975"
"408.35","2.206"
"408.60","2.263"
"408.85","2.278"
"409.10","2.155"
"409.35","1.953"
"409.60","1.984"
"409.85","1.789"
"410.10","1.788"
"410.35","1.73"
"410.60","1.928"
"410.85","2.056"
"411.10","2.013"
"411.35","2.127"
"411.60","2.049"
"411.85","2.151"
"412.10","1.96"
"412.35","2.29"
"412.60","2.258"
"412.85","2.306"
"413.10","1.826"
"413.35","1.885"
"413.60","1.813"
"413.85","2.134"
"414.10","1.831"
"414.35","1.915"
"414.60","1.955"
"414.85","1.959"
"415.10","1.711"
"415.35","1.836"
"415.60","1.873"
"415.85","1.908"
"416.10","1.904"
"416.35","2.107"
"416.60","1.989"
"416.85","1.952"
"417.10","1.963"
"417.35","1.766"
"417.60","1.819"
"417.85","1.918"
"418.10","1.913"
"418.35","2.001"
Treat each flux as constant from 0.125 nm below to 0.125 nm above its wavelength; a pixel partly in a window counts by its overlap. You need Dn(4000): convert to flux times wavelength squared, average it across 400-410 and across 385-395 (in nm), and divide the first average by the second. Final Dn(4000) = 2.0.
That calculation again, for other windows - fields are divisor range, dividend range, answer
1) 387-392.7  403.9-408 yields 1.76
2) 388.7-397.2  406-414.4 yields 1.94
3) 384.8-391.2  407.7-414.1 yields 1.99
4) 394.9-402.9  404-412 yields 1.28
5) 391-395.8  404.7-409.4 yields 1.90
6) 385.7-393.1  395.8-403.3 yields 1.51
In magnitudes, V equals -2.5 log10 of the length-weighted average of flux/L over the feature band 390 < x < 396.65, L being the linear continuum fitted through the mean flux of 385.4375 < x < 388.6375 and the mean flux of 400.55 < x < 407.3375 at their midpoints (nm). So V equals 0.20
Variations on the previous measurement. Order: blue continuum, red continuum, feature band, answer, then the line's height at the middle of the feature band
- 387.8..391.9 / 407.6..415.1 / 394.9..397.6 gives 0.326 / 1.48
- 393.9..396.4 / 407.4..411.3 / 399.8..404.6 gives -0.234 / 1.63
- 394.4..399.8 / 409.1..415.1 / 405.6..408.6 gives -0.123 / 1.78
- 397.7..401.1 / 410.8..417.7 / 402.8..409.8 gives -0.062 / 1.9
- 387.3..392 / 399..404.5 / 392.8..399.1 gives 0.390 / 1.64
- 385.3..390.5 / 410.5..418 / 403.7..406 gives -0.203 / 1.67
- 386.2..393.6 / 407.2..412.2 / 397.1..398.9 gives 0.023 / 1.49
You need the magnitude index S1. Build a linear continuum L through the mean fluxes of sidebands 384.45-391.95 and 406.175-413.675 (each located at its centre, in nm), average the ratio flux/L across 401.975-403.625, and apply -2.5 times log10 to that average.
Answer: -0.16 mag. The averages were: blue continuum 1.16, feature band 2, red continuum 2.01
